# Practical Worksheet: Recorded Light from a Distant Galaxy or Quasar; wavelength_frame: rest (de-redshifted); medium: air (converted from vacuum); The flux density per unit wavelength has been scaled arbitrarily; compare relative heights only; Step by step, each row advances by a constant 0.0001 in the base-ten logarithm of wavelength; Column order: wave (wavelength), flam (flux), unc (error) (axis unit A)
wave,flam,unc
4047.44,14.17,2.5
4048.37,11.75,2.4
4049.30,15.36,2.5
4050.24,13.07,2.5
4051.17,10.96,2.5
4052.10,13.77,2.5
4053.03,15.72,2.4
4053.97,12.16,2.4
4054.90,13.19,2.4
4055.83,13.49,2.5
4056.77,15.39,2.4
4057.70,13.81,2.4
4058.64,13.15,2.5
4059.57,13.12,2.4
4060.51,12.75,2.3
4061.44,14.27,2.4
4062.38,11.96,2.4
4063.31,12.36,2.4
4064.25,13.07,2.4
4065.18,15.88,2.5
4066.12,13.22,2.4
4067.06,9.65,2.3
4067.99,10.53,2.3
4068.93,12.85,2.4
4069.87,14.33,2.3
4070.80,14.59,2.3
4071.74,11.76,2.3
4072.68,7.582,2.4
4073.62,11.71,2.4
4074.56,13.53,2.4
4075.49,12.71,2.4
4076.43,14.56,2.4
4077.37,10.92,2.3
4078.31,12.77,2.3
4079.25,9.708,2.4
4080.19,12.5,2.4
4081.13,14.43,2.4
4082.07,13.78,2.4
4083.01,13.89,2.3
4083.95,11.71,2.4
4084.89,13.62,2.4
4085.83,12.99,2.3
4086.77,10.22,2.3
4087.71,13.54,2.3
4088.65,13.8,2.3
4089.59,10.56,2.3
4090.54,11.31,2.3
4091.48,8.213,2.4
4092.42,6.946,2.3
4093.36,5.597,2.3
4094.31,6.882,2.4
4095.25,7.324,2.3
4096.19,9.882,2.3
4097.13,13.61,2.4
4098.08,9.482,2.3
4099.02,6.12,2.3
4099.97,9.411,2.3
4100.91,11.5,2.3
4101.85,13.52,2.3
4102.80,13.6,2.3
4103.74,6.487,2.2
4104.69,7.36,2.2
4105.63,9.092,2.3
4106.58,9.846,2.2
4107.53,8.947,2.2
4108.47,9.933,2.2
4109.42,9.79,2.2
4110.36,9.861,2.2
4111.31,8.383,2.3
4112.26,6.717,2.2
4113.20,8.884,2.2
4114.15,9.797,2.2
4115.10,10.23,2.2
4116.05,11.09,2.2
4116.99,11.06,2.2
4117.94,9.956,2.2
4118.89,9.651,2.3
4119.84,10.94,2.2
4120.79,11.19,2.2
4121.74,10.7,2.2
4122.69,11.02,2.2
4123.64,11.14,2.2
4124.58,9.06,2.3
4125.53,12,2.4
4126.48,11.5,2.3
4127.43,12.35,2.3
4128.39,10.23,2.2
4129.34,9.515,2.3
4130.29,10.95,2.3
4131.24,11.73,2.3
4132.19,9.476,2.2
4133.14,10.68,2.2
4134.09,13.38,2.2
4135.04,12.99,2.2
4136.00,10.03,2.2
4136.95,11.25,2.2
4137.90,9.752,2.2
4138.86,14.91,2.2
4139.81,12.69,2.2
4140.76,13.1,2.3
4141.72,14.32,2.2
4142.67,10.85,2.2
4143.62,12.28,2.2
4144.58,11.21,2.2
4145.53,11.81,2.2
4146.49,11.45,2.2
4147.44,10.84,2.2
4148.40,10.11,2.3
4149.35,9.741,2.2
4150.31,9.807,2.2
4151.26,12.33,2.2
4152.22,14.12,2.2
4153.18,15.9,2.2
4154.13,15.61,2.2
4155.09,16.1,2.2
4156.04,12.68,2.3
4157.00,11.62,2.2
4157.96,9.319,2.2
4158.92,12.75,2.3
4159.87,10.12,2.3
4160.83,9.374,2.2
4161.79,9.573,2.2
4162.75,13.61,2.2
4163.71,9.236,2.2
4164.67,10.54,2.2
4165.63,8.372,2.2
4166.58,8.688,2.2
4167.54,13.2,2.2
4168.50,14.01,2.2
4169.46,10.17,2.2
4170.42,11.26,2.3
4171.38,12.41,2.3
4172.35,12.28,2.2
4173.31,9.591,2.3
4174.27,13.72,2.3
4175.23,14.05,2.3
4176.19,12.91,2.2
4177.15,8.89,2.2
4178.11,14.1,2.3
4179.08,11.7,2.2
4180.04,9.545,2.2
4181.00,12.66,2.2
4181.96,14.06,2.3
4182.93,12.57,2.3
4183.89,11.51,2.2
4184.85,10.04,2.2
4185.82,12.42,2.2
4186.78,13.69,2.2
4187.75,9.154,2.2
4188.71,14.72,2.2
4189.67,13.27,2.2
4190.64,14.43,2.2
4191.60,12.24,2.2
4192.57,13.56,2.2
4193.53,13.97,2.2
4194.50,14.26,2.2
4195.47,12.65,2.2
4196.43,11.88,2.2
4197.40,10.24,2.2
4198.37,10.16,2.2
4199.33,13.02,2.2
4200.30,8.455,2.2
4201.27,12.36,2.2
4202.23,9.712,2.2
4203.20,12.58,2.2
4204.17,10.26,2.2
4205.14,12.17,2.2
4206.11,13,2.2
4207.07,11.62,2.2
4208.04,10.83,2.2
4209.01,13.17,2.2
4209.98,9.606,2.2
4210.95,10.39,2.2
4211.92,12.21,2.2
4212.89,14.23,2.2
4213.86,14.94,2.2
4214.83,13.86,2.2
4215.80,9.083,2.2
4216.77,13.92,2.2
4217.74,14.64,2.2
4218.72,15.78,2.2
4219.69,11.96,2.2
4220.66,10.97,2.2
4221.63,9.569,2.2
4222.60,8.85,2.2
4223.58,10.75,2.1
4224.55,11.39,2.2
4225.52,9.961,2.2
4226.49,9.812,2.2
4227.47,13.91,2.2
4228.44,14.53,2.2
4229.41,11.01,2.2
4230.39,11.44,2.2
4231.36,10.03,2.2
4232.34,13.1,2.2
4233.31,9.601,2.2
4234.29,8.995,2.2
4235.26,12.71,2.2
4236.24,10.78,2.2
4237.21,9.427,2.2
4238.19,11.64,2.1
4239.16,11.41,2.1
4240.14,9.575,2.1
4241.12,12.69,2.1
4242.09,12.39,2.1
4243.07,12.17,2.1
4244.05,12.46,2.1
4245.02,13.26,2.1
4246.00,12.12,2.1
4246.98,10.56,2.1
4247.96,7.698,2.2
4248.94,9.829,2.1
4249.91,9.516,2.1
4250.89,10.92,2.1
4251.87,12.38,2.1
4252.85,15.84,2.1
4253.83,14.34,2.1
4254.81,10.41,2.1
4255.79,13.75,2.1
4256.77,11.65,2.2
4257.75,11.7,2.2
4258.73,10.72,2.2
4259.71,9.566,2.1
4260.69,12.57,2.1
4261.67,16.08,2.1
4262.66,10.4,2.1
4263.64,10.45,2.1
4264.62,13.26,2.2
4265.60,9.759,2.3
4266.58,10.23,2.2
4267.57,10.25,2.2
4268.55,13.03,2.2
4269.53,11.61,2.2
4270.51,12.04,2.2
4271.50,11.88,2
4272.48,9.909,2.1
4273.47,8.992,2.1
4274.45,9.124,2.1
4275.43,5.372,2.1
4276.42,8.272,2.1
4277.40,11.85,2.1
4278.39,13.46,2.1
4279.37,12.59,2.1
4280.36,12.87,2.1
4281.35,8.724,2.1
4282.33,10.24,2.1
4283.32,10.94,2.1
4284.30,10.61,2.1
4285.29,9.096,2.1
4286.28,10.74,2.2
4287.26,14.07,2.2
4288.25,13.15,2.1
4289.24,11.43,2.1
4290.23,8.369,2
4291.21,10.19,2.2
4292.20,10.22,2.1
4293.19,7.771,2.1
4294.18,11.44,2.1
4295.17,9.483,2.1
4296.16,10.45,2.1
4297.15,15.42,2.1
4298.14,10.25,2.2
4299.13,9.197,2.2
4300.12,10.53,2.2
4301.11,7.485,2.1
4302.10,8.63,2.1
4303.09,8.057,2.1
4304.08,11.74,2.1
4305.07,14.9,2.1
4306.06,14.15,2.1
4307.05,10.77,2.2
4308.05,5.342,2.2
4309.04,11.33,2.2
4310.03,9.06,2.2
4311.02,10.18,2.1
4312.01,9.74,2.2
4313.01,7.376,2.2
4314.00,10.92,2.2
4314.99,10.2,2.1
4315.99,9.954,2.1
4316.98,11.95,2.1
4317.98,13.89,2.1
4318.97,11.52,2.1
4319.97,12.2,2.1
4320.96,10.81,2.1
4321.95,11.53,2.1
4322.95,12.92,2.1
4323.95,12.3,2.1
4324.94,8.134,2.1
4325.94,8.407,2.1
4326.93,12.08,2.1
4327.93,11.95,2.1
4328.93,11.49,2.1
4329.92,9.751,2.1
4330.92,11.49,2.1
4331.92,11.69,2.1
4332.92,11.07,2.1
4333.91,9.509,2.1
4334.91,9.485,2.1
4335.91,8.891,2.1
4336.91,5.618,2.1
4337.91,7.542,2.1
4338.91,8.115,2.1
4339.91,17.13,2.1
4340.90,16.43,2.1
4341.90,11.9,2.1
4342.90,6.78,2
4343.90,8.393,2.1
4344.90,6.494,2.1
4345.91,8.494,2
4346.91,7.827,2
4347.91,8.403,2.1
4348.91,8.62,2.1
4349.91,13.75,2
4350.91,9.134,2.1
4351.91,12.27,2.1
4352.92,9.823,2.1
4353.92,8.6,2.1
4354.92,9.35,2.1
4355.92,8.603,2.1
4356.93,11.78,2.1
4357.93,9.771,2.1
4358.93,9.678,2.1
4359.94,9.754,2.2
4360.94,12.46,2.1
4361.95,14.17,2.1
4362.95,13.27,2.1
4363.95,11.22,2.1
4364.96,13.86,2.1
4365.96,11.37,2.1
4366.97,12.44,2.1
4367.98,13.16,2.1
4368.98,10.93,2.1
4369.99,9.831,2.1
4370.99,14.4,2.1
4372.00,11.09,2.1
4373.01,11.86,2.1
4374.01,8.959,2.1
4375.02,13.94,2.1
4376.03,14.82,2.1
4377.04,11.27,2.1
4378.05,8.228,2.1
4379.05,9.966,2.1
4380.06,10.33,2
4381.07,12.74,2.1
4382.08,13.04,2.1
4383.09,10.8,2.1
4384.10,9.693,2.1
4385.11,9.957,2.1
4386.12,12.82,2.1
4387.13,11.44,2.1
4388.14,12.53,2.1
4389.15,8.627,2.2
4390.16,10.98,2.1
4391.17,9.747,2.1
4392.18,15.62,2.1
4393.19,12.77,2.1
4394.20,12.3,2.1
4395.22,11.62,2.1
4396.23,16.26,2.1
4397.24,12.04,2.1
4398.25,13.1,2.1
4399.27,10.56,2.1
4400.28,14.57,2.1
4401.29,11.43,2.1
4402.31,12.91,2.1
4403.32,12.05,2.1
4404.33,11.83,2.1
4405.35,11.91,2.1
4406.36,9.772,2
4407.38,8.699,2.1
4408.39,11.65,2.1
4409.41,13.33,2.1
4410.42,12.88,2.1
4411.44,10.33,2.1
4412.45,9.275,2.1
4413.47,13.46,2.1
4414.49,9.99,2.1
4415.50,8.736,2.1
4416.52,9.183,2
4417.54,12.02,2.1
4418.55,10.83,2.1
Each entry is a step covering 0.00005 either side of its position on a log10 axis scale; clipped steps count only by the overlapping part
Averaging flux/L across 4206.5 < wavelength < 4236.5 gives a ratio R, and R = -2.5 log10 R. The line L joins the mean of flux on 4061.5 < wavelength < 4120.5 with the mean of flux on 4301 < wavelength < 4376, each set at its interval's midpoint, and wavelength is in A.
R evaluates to -0.09 mag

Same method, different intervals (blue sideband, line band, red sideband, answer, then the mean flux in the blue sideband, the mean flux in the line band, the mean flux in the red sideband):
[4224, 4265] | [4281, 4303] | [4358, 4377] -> 0.14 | 11.6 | 10.4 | 12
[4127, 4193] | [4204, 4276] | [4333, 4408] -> 0.01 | 11.8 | 11.5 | 11.1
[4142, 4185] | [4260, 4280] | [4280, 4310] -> -0.03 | 11.7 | 11.1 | 10.6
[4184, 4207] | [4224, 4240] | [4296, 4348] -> 0.04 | 12.1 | 11.2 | 10.4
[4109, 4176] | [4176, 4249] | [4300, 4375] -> -0.07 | 11.3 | 11.8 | 10.6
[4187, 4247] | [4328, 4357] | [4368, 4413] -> 0.18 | 11.8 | 9.95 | 11.7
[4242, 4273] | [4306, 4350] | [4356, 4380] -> 0.13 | 11.6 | 10.3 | 11.6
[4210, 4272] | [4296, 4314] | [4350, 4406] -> 0.14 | 11.7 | 10.3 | 11.6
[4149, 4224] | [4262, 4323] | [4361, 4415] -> 0.12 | 12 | 10.7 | 11.8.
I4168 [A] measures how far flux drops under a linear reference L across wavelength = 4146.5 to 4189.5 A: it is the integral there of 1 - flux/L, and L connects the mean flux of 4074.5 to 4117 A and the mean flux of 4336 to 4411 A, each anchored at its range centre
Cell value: -4.4 A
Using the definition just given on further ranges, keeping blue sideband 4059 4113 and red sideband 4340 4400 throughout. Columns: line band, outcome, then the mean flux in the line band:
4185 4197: -1.88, 12.9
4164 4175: -0.16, 11.3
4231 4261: -0.59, 11.4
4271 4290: 0.91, 10.7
